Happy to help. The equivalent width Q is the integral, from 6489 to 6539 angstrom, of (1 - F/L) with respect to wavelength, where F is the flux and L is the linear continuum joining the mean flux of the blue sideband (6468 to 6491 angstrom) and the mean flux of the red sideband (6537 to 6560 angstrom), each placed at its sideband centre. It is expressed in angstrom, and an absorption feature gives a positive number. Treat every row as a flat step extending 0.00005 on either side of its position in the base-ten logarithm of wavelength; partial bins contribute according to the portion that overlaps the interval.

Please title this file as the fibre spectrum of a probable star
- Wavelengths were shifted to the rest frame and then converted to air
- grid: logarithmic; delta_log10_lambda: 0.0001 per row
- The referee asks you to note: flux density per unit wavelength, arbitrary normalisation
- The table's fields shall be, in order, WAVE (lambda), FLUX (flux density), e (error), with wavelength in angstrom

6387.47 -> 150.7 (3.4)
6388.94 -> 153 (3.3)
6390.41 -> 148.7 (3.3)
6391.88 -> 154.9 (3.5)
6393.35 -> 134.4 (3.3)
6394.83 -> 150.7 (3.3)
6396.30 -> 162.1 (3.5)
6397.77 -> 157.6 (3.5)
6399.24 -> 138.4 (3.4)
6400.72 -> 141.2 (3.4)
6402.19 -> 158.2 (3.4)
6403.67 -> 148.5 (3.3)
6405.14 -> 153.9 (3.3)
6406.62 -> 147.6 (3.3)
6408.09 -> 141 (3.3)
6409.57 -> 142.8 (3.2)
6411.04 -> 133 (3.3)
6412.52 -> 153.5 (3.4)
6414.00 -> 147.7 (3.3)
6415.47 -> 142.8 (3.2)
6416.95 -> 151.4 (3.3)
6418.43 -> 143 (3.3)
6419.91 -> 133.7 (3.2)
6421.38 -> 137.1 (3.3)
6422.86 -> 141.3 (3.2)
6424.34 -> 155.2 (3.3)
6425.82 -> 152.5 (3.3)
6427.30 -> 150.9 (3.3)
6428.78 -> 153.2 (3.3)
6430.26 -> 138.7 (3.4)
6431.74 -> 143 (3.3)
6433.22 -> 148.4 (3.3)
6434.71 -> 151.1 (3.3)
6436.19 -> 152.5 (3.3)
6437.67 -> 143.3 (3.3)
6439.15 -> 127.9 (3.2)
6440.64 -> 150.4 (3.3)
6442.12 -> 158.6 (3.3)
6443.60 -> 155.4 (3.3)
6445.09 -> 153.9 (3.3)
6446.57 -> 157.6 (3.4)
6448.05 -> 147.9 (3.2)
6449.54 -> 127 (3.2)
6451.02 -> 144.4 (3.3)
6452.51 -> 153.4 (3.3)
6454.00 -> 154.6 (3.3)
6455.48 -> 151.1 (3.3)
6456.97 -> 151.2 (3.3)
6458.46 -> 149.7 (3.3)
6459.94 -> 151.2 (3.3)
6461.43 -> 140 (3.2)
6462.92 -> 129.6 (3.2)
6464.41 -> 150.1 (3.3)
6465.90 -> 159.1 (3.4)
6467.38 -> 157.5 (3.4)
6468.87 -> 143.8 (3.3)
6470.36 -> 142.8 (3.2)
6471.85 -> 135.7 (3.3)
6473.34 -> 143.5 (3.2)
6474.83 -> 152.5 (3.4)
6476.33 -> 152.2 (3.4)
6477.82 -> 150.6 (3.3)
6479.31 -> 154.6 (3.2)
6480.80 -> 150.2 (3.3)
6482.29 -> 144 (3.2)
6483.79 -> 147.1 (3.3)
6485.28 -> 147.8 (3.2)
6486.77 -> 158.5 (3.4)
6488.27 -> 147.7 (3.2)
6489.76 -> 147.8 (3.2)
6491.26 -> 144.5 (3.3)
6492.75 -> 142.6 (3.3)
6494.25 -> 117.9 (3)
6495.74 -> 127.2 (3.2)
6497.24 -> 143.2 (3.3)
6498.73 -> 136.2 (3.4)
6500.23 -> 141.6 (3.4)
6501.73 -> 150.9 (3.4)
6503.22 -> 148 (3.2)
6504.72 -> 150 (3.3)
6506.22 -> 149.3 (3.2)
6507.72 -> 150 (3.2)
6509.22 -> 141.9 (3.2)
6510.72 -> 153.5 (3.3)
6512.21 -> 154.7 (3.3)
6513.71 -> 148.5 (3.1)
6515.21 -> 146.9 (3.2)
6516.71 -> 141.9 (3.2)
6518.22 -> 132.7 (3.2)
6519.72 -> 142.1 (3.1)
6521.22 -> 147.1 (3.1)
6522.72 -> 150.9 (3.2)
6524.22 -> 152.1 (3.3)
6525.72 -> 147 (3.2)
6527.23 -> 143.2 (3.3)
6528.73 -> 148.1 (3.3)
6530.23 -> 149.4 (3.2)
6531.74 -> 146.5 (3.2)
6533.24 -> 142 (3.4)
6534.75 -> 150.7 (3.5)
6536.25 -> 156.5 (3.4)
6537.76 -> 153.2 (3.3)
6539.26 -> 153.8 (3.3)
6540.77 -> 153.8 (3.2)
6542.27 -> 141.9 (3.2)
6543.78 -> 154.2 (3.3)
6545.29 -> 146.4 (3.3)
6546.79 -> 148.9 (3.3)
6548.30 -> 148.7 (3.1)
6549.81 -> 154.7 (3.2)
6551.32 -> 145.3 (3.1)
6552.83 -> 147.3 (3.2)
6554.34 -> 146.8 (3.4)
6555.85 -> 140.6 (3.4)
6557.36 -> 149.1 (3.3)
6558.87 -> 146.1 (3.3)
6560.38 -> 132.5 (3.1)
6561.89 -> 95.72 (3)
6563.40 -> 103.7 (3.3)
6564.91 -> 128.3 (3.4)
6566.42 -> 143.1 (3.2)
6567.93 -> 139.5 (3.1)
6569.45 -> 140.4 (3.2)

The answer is 0.9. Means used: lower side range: 148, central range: 146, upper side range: 148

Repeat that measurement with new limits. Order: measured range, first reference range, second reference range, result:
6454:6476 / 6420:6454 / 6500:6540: 0.0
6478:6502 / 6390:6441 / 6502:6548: 0.6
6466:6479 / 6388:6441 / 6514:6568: -0.3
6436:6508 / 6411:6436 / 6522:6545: 0.5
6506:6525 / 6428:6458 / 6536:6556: 0.3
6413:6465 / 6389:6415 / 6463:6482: 0.5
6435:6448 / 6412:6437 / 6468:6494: -0.3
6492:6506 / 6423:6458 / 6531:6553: 0.9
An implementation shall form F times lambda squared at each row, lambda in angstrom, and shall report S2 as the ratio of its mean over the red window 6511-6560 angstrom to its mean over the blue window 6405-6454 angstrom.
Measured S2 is 1.04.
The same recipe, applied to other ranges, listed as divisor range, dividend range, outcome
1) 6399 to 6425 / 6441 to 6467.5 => 1.04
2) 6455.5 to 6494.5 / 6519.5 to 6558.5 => 1.03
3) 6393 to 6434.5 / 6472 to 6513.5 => 1.02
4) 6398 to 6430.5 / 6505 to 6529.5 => 1.04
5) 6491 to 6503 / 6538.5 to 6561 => 1.08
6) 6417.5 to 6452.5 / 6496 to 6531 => 1.02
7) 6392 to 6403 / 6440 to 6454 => 1.02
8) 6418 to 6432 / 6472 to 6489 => 1.05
